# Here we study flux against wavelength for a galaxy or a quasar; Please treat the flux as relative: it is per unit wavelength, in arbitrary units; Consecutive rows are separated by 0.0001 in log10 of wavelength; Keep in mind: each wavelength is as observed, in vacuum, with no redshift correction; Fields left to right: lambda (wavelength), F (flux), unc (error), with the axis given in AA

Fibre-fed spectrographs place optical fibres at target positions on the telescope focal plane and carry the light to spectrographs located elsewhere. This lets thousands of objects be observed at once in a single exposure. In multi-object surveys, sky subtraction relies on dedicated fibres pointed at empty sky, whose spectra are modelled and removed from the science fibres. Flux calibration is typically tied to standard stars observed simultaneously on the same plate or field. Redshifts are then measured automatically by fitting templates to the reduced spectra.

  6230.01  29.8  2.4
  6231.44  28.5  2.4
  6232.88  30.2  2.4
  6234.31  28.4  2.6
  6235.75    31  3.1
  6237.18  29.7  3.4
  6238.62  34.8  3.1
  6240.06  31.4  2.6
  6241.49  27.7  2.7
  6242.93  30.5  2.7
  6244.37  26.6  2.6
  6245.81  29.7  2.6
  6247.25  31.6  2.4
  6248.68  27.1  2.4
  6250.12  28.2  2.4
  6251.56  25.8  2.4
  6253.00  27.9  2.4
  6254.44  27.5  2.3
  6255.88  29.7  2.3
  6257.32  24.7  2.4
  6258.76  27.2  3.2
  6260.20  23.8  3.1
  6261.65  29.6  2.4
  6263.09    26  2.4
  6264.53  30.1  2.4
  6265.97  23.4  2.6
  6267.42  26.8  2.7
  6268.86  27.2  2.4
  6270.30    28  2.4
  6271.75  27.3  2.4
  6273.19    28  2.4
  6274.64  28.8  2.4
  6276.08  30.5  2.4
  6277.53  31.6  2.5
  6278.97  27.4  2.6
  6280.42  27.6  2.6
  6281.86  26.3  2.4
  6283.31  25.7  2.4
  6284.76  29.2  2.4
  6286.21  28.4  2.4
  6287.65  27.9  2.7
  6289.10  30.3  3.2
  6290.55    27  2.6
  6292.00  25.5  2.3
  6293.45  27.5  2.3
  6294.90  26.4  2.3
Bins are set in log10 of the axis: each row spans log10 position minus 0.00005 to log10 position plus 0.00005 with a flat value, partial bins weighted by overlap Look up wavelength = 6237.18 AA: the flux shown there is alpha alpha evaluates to 29.7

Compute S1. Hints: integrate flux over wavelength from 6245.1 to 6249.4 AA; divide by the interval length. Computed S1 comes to 29.5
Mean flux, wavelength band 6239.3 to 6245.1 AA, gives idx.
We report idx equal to 29.1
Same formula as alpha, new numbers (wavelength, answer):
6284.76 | 29.2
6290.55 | 27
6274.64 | 28.8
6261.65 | 29.6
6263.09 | 26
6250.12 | 28.2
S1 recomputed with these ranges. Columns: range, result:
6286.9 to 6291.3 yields 28.4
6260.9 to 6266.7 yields 27.2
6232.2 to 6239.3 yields 30.8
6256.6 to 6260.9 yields 25.3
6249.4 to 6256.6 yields 27.8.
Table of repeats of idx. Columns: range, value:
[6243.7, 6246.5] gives 28.1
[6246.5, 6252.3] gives 28.2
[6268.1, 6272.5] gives 27.5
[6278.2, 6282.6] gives 27.2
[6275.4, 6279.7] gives 29.8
